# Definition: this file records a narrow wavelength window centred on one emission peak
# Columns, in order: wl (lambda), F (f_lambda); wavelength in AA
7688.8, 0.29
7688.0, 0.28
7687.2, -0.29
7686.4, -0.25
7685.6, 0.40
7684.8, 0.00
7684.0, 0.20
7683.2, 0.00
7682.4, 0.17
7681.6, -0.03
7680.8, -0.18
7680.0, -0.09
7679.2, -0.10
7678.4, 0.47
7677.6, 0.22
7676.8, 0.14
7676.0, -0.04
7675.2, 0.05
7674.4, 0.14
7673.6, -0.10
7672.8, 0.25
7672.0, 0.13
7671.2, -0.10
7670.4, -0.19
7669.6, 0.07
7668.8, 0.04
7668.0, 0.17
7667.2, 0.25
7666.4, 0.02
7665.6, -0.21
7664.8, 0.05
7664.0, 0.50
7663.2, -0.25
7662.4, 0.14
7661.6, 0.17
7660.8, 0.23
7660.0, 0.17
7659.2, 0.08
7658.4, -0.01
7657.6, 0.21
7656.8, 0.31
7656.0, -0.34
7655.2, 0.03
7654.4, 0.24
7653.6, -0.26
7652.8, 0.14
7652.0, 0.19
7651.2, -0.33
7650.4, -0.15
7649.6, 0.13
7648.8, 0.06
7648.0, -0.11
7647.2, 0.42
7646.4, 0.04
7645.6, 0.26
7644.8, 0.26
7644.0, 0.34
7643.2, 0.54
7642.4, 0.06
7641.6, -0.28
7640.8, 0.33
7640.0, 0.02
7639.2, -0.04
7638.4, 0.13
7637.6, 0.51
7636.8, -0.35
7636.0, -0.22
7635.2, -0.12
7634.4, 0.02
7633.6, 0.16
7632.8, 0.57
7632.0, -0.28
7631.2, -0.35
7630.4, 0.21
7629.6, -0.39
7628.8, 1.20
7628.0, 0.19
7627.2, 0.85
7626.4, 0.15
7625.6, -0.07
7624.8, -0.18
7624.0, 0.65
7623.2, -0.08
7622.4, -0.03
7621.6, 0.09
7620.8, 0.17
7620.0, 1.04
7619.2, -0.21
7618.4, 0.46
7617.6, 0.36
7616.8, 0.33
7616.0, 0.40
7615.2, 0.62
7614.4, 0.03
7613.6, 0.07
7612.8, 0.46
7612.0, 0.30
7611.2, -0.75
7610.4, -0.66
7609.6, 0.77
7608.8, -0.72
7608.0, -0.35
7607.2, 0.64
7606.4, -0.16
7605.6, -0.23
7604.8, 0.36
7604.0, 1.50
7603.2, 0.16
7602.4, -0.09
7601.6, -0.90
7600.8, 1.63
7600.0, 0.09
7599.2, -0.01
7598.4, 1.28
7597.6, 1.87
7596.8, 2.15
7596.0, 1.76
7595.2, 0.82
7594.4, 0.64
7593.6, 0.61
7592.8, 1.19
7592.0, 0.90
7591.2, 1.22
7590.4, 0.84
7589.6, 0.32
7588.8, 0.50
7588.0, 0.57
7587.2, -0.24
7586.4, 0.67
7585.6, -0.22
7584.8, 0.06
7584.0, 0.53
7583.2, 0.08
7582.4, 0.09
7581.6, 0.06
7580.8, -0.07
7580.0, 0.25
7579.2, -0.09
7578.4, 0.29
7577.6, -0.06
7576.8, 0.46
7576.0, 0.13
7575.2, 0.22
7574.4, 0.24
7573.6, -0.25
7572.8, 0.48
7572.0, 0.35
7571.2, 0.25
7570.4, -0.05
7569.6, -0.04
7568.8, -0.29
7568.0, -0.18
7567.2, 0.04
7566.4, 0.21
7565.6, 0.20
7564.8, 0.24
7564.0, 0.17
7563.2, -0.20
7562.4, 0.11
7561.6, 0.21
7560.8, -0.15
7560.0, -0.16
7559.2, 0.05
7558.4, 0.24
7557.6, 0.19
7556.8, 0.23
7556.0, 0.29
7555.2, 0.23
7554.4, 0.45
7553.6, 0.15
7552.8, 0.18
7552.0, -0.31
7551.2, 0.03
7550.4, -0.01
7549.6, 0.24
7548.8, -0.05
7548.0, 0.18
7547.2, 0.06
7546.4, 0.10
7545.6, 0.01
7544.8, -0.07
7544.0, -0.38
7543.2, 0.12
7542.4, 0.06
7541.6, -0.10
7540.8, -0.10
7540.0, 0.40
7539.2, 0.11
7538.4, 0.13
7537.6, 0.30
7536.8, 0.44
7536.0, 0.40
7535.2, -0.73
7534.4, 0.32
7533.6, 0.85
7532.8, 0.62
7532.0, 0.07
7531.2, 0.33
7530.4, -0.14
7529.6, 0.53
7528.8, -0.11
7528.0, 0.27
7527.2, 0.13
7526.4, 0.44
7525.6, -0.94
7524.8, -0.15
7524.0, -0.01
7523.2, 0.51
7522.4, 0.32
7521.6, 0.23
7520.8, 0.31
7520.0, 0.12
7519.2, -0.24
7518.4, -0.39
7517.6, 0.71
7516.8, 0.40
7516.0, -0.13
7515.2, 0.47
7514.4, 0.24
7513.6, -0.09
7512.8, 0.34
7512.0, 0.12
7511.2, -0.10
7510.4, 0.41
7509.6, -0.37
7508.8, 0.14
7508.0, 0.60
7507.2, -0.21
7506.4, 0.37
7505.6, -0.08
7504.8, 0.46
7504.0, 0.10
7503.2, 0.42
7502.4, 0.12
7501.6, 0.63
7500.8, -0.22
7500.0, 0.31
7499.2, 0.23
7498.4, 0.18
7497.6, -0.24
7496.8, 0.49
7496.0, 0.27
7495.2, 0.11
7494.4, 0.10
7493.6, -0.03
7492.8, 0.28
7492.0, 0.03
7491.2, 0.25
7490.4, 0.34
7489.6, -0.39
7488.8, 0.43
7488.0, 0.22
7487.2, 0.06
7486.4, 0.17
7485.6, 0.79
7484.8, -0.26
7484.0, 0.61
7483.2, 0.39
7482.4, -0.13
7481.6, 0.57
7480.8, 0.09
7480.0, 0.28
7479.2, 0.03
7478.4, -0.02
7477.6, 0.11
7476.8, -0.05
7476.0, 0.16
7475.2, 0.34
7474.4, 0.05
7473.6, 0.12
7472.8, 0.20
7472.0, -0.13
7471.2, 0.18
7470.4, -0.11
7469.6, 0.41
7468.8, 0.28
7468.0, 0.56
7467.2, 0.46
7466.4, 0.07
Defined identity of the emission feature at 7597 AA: [O II] 3727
